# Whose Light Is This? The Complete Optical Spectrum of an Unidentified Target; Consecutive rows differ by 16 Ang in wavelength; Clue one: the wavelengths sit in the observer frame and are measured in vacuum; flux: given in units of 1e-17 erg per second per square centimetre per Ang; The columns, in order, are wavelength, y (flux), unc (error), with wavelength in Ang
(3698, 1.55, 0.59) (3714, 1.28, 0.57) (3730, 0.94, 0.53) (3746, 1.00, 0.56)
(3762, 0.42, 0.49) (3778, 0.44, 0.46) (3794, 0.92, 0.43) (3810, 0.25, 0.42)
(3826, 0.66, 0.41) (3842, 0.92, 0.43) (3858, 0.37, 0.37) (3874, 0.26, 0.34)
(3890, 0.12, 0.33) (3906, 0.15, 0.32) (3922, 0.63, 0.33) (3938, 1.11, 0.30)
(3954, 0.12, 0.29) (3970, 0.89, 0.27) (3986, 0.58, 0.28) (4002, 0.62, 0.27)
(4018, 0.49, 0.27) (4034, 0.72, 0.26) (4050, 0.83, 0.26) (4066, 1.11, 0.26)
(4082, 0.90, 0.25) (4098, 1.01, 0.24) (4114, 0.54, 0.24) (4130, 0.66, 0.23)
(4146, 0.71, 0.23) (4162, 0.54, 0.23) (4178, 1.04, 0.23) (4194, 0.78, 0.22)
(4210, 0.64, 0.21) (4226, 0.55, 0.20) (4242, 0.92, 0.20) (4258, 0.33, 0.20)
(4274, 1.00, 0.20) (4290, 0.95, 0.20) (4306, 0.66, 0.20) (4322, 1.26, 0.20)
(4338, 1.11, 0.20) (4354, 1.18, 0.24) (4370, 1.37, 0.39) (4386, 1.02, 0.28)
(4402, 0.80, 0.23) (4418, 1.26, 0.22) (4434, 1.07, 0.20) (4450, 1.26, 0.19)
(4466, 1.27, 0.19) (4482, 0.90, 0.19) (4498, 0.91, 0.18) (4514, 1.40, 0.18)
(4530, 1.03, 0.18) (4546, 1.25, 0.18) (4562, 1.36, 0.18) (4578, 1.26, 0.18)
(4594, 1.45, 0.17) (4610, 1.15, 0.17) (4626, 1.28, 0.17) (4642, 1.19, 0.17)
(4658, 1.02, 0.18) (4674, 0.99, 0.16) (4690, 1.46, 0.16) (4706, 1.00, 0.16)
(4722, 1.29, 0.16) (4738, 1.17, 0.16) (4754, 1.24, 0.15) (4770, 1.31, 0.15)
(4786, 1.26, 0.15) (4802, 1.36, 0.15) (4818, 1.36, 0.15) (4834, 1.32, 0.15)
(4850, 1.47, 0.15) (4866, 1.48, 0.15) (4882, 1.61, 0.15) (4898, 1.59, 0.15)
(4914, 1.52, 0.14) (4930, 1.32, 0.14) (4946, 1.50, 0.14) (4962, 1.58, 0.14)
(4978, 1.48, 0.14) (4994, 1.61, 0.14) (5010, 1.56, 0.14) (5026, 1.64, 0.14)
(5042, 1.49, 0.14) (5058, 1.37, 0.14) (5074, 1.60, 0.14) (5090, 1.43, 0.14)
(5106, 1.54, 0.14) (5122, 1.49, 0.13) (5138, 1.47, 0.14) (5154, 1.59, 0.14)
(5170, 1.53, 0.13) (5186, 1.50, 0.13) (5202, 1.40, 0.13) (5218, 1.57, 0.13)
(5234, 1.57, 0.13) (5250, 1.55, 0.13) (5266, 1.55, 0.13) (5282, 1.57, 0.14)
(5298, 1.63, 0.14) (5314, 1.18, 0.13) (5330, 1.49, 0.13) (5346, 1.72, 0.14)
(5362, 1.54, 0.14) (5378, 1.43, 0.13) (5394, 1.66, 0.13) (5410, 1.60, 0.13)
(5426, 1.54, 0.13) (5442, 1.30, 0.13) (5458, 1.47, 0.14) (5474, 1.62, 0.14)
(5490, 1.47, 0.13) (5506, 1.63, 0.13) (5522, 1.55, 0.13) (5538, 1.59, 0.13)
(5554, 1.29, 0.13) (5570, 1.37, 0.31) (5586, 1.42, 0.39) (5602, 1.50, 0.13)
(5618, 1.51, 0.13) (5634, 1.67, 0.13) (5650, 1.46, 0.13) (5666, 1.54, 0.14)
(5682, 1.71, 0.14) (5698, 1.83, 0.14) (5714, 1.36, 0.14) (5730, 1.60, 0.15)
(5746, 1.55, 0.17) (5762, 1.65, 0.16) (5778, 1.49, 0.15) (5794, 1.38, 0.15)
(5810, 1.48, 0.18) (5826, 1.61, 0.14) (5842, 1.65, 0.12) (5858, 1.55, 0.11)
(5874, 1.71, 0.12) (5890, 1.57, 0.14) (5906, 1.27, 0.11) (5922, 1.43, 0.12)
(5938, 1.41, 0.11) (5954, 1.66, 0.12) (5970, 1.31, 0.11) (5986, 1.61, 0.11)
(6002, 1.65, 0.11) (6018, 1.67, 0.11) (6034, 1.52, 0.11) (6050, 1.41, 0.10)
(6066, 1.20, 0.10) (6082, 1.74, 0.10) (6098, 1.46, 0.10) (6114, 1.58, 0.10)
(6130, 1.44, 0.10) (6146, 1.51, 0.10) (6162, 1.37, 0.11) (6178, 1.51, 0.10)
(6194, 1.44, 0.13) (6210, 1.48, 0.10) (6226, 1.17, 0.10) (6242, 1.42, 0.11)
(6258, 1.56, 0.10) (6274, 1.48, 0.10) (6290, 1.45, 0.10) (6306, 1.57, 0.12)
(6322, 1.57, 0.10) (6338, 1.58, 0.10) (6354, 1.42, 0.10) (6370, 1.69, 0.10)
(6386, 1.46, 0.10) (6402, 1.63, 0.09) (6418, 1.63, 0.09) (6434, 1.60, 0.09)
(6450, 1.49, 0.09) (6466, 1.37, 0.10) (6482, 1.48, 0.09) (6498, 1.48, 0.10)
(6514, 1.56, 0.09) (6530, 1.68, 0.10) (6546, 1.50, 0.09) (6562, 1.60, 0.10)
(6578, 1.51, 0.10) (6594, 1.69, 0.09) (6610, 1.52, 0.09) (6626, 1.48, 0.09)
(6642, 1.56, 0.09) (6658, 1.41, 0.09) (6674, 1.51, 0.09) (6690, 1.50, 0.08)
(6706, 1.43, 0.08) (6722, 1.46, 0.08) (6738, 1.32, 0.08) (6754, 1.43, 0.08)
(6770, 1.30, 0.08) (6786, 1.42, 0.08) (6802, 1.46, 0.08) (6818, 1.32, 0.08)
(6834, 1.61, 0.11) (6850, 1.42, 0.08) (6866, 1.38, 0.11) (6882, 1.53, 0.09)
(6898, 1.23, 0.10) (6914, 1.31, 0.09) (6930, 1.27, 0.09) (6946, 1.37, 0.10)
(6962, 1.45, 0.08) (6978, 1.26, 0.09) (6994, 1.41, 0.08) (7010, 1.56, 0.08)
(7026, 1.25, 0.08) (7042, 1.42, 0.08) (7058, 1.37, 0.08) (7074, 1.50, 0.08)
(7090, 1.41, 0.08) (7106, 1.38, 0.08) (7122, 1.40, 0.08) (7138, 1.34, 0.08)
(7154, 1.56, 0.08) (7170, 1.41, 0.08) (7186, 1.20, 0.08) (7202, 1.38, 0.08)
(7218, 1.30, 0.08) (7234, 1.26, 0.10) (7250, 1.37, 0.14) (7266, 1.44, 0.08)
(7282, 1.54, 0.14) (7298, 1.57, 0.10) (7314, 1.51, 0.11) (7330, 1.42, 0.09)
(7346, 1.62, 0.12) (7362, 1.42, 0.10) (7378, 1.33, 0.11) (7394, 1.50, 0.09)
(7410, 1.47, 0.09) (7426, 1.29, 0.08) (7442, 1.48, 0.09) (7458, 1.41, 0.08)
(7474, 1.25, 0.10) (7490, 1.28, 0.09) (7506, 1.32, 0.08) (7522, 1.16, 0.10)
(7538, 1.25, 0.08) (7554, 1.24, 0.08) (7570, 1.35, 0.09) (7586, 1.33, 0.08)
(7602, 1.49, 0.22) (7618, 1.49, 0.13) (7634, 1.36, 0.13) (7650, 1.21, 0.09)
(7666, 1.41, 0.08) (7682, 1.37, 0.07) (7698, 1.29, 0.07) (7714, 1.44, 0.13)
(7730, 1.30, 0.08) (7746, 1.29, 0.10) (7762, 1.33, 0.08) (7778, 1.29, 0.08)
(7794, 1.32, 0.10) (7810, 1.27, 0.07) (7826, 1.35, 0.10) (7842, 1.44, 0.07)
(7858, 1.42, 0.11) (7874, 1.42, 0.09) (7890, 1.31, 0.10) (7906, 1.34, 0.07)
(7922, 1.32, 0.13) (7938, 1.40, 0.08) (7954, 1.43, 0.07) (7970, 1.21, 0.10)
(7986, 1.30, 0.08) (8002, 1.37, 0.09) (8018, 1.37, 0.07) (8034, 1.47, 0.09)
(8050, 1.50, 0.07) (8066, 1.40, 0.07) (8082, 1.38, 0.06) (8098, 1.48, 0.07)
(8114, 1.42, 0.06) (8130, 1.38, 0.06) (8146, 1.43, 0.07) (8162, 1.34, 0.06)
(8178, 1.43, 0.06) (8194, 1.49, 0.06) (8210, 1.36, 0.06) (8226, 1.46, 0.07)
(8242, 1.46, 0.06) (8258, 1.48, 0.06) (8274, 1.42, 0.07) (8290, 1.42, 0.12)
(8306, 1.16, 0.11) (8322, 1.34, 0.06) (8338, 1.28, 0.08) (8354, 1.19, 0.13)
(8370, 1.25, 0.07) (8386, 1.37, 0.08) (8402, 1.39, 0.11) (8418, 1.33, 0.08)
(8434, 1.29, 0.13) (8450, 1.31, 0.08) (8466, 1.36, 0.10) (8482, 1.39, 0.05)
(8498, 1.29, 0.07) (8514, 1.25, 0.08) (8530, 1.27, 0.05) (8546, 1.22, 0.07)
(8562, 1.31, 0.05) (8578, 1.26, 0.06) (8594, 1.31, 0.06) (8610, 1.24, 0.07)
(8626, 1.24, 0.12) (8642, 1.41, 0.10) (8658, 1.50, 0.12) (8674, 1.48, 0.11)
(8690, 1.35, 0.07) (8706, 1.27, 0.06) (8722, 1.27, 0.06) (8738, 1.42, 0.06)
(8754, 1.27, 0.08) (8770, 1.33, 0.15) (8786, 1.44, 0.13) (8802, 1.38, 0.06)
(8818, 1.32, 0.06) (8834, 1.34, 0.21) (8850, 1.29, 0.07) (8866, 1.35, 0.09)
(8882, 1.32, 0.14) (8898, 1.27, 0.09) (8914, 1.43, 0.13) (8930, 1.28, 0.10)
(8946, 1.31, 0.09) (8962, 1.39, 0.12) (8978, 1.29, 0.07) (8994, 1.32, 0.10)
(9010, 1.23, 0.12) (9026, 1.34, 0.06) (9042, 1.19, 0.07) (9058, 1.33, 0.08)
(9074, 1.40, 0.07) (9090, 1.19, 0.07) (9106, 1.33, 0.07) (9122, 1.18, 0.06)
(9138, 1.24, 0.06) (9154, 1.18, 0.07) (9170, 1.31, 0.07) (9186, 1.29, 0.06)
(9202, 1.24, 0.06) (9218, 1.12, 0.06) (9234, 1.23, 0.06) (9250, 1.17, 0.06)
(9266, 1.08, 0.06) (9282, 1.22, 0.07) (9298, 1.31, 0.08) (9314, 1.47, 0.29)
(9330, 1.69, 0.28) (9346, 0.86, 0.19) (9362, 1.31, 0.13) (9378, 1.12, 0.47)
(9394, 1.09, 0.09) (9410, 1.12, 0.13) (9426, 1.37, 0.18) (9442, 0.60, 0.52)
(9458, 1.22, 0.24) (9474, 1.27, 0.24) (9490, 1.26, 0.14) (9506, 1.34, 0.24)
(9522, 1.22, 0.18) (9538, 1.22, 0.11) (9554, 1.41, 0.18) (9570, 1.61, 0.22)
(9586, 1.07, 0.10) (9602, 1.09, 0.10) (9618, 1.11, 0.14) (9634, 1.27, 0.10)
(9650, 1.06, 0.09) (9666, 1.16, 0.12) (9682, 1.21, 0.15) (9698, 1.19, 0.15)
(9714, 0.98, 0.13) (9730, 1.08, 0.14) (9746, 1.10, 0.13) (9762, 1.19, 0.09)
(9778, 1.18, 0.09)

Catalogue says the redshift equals 0.083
